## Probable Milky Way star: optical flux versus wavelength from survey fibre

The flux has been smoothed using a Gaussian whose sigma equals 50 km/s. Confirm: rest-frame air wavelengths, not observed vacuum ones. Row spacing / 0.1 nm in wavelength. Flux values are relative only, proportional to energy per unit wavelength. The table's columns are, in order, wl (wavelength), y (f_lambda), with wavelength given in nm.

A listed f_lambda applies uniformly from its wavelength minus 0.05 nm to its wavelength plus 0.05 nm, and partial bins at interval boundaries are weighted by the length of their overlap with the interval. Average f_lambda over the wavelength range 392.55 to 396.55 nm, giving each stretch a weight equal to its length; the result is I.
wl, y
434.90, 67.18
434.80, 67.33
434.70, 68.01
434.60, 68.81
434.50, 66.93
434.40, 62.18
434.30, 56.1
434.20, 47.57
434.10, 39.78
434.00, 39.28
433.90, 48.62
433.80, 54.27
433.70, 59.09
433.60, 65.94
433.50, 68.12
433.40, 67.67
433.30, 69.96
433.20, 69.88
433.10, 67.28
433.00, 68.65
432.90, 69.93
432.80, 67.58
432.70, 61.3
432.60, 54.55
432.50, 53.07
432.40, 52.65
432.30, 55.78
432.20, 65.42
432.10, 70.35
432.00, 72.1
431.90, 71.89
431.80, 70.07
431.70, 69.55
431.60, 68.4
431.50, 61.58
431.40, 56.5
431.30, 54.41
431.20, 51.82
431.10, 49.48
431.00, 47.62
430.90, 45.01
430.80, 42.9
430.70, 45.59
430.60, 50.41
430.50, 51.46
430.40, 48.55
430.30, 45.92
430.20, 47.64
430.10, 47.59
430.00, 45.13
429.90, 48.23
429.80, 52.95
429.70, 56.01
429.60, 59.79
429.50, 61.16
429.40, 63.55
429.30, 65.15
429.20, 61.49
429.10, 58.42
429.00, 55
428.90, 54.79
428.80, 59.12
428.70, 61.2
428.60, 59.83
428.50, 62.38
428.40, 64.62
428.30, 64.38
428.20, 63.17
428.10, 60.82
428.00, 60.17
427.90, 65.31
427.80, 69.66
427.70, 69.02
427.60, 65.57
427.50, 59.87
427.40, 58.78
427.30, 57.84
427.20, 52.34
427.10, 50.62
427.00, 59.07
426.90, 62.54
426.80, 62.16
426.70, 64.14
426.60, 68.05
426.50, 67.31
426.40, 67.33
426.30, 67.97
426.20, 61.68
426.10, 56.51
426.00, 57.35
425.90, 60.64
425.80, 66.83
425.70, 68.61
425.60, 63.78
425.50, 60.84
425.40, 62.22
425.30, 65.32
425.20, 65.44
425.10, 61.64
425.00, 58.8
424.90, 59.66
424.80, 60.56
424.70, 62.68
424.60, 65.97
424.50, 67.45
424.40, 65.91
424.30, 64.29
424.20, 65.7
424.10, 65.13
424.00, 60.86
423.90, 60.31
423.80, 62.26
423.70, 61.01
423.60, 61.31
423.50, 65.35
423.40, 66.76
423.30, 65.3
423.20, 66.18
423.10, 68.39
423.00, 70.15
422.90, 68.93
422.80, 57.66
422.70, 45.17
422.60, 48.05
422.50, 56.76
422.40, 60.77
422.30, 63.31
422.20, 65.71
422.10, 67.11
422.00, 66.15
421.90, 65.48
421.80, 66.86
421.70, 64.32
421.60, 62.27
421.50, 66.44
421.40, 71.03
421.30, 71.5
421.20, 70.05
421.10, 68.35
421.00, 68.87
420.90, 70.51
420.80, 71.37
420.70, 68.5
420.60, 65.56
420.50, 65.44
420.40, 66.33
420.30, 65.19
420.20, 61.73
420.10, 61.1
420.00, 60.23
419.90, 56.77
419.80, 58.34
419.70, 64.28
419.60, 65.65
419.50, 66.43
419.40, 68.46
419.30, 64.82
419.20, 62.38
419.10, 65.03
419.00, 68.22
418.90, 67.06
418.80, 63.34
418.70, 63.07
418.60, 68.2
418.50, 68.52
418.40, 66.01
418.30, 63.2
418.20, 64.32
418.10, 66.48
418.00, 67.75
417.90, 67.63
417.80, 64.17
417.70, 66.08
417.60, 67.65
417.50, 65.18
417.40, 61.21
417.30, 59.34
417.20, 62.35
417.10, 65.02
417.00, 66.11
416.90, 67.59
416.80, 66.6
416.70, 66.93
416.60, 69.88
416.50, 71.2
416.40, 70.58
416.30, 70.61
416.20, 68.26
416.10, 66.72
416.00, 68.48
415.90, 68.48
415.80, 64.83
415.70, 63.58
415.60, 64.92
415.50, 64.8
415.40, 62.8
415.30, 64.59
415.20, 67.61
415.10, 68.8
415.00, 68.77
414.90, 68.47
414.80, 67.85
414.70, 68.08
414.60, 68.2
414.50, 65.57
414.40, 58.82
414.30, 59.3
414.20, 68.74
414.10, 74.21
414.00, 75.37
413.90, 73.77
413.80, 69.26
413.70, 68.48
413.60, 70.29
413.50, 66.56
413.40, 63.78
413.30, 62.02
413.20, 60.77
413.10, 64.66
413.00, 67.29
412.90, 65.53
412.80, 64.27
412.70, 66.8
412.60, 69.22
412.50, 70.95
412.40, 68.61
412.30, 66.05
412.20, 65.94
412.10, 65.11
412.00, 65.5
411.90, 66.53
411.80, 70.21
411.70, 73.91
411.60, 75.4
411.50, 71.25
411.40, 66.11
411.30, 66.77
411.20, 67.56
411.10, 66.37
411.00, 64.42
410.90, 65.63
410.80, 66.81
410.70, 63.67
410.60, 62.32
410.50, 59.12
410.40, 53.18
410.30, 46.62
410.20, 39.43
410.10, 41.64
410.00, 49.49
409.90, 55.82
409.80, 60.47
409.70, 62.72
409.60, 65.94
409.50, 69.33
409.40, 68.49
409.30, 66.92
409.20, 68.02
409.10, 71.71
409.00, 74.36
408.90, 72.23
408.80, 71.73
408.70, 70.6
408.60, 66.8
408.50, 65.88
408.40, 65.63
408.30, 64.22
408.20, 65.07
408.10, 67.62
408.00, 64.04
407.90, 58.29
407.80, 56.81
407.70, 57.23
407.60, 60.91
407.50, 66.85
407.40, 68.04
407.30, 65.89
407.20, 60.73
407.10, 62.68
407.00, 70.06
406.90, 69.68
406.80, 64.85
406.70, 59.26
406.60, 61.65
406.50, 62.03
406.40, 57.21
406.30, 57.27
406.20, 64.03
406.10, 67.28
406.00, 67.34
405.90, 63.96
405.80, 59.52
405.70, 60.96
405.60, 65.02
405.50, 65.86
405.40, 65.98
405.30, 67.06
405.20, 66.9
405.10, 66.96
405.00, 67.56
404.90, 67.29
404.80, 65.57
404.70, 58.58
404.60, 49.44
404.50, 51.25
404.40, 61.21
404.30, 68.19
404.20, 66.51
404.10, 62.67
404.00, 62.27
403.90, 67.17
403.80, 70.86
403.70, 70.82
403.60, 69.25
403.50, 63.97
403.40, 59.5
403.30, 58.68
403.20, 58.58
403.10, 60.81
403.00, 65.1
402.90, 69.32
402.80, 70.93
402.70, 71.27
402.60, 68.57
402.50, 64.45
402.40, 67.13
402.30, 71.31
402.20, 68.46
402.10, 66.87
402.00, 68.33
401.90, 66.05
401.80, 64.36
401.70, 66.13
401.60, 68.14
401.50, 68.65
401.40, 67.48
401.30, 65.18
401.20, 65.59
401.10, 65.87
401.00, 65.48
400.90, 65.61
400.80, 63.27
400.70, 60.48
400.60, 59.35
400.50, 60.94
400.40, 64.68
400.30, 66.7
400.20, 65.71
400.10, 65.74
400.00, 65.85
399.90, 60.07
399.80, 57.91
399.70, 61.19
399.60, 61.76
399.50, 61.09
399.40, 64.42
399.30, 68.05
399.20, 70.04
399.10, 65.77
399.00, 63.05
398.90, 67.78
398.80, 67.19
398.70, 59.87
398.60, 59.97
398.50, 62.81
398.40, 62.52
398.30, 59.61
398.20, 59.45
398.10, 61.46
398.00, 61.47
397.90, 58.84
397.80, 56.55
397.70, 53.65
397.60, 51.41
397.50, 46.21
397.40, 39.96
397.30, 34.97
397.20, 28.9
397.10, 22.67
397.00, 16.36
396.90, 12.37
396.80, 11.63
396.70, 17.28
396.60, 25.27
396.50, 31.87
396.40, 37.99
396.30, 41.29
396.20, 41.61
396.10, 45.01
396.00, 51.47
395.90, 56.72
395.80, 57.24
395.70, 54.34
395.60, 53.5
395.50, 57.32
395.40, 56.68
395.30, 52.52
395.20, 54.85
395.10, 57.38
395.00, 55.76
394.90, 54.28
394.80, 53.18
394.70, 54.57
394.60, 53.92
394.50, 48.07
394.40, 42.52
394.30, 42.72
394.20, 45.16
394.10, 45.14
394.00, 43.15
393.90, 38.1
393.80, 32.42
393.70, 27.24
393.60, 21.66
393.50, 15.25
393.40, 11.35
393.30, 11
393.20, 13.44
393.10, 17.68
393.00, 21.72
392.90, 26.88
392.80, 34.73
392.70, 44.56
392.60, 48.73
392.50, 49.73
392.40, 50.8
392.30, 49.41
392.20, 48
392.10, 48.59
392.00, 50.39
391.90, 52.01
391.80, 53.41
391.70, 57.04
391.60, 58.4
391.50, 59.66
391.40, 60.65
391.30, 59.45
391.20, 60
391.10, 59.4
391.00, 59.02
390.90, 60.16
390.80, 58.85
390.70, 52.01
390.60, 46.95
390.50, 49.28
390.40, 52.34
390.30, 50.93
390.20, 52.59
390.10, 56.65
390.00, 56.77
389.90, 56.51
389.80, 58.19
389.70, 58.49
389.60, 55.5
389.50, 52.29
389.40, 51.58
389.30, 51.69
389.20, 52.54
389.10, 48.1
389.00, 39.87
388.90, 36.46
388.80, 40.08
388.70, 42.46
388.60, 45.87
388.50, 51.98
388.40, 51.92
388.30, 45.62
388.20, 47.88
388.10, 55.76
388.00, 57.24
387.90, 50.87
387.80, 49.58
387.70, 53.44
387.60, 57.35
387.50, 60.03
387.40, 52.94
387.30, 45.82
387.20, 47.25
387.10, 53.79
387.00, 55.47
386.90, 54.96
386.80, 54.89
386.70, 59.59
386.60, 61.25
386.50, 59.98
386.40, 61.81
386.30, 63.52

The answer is 41.3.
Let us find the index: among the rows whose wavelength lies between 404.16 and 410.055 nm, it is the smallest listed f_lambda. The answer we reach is 49.44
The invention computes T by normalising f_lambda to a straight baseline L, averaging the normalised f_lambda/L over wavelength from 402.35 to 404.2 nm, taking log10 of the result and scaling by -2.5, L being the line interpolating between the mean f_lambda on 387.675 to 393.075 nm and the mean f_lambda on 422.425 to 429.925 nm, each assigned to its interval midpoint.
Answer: -0.20 mag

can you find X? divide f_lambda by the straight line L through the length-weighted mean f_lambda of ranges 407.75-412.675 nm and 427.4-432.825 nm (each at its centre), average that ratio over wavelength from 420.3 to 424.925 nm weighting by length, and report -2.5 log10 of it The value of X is -0.07 mag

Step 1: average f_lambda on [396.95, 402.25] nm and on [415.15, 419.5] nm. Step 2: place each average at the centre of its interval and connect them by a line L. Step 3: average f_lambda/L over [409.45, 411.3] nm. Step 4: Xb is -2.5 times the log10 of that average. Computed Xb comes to 0.08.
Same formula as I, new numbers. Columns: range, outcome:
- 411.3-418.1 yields 67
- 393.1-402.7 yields 52.2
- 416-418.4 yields 66.3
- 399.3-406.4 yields 64.5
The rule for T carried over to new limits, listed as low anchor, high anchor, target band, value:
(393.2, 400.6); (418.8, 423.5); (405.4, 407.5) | -0.16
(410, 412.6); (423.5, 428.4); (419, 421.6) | -0.05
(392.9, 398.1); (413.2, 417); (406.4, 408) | -0.12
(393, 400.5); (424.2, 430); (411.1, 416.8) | -0.21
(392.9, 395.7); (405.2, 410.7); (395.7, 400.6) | -0.11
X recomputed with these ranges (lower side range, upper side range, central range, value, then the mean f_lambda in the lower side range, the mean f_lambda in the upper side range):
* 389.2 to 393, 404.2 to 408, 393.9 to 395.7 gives 0.08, 52.3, 63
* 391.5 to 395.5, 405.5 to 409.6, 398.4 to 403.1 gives -0.20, 42.5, 65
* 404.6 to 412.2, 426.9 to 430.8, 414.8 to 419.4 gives -0.09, 64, 57.3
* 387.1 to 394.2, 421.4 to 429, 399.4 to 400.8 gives -0.22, 46.9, 62.6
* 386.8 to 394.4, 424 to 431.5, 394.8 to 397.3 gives 0.18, 47.2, 59.2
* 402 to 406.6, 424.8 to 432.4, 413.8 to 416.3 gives -0.08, 64.5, 59.5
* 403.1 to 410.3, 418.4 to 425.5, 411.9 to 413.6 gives -0.04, 63.4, 64.3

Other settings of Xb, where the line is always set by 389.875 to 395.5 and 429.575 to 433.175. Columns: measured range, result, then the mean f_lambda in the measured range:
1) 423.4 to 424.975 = -0.15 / 63.3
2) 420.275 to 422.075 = -0.24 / 67.5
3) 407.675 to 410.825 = -0.22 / 62.3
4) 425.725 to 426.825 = -0.15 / 63.8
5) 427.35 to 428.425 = -0.14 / 63.7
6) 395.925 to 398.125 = 0.23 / 38.5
